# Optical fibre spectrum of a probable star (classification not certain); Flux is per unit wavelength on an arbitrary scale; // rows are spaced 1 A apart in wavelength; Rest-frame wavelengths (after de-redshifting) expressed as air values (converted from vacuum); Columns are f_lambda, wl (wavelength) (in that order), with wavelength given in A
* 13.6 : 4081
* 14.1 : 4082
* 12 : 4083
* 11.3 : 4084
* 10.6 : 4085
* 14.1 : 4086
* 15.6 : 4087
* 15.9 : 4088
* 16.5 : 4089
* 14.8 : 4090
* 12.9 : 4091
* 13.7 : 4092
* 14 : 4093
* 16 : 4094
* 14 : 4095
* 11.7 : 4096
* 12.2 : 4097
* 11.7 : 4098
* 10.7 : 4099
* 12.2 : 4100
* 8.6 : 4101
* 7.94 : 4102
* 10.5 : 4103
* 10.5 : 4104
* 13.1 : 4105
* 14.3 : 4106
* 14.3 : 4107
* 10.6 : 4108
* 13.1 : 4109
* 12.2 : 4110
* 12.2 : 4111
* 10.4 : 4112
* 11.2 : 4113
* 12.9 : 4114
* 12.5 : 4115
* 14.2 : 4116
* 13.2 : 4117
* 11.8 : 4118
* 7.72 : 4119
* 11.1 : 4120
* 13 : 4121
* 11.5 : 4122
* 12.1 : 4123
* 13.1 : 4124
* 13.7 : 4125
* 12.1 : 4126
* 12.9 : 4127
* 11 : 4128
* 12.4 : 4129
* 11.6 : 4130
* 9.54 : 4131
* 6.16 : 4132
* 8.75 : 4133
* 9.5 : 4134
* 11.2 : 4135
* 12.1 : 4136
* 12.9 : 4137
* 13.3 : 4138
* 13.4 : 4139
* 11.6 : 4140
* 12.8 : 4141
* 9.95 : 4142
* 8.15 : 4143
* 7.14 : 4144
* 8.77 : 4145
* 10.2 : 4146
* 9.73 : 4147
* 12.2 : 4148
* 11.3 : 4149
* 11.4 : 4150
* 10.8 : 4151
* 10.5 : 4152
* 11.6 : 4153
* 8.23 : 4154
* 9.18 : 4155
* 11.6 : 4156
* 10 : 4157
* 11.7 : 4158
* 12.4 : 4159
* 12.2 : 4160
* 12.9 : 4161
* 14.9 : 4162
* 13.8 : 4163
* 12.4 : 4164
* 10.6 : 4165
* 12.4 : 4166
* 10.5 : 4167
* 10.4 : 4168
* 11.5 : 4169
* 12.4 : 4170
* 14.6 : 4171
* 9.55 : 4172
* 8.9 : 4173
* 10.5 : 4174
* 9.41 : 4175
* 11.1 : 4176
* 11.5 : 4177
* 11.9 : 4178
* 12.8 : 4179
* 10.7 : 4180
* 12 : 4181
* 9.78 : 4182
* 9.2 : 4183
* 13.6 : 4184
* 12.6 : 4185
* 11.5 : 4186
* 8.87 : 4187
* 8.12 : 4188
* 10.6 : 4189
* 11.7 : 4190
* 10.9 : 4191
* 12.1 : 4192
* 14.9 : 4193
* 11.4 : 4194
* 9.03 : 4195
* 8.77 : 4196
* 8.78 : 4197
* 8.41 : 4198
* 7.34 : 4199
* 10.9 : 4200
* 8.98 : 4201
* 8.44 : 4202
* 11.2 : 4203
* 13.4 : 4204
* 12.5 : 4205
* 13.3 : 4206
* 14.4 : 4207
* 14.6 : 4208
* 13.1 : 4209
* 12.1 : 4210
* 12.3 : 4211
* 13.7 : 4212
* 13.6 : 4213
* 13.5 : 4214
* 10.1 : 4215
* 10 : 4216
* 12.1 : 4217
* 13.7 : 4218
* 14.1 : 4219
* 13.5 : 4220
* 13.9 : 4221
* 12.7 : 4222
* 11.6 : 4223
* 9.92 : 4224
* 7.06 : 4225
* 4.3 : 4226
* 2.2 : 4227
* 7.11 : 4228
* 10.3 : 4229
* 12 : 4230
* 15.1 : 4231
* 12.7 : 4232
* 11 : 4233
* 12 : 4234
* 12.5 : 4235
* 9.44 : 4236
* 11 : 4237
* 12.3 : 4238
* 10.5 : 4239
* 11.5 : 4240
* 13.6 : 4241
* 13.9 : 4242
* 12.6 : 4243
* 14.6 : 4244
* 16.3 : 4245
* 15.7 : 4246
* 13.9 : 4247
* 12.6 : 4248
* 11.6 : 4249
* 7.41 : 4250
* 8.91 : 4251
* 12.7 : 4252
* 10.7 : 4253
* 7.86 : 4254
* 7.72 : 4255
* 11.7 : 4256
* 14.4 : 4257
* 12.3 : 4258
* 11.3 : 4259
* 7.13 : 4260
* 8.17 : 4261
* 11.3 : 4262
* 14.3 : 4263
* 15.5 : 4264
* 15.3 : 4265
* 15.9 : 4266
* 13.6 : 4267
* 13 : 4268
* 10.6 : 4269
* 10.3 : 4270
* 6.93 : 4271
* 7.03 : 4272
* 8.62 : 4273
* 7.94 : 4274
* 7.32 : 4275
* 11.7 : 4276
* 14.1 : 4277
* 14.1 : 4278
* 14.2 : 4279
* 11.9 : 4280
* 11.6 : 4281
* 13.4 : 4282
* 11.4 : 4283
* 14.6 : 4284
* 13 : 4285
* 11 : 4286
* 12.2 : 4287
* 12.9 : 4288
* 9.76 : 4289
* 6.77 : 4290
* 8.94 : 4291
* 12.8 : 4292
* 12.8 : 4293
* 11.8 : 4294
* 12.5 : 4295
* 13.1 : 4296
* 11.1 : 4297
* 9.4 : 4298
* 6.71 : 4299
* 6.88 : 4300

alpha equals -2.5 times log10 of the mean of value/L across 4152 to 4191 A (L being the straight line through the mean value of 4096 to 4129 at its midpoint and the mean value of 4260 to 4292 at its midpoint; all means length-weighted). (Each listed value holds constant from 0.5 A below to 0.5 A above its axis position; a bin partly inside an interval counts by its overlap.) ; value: 0.04 mag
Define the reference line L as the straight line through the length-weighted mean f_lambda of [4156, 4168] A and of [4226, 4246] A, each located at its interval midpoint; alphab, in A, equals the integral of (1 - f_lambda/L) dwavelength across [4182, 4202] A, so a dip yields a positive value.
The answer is 2.6 A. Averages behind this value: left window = 12.1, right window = 11.5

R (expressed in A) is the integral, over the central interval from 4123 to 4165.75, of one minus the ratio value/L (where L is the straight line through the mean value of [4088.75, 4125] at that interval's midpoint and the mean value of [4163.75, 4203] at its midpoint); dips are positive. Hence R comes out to 1.2 A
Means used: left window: 12.3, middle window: 11.2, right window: 10.7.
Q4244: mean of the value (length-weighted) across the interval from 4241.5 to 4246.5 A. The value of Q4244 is 14.6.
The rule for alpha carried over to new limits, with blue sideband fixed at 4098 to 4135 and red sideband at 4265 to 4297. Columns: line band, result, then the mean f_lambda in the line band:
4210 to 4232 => 0.03 mag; 11.1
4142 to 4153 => 0.14 mag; 10.1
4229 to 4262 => -0.02 mag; 11.7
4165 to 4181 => 0.03 mag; 11.2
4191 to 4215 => -0.01 mag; 11.6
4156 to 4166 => -0.07 mag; 12.3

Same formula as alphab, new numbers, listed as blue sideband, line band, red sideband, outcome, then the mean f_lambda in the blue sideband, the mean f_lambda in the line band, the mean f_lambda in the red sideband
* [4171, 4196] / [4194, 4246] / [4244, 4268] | 0.4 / 11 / 11.5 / 12.1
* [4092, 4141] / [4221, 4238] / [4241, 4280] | 2.2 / 11.8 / 10.2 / 11.7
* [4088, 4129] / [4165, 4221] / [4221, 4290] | 1.7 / 12.3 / 11.4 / 11.4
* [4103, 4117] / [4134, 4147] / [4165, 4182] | 1.1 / 12.4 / 10.9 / 11.2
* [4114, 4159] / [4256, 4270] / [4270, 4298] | -1.5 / 11.1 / 12.4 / 11.2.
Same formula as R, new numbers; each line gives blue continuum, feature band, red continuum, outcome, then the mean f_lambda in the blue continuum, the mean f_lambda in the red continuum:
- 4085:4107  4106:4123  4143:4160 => 0.0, 12.9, 10.4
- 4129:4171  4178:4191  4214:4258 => 0.3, 11.1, 11.4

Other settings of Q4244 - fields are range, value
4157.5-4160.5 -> 12.1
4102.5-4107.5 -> 12.5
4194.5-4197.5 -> 8.86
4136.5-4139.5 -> 13.2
